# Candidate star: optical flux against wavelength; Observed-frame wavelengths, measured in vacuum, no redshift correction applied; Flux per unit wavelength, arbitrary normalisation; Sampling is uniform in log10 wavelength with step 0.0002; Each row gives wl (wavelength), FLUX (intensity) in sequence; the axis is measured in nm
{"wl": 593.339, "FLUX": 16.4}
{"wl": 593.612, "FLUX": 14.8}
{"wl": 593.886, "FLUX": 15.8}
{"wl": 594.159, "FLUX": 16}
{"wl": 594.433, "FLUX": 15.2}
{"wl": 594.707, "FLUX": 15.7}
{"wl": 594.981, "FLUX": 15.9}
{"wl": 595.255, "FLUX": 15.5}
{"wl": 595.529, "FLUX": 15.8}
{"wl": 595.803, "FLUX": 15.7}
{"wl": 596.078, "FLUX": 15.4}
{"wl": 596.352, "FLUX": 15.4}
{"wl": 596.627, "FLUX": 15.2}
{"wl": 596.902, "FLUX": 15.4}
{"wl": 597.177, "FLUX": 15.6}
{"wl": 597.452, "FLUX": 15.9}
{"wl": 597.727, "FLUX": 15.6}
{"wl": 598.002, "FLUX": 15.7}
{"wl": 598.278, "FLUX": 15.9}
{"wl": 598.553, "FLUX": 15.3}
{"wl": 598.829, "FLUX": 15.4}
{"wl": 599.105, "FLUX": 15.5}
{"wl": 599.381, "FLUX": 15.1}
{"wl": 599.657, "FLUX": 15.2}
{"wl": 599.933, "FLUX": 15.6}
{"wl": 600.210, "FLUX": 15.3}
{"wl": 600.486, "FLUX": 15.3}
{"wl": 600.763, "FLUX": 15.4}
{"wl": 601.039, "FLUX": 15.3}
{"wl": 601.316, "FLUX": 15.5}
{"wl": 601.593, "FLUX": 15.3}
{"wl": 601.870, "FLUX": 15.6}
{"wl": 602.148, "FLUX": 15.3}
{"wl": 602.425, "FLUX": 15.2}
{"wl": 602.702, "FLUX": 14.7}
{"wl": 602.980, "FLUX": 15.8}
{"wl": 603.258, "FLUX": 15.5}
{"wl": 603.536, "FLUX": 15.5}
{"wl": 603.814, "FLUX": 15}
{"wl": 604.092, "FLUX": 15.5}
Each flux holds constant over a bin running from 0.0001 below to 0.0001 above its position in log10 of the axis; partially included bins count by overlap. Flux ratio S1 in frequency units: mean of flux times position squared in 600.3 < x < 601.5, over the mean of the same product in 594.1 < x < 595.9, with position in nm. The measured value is 1.00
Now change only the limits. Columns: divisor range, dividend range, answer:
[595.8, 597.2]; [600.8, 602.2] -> 1.02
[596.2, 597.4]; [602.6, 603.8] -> 1.02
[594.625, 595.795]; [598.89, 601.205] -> 0.99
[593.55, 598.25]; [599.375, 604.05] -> 1.00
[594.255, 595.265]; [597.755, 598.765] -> 1.01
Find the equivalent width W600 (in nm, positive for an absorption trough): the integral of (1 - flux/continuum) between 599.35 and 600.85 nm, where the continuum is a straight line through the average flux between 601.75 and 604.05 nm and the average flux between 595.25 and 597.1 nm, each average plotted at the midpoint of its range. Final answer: 0.01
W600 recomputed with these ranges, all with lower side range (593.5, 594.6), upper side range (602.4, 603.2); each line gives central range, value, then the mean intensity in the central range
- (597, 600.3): -0.03 nm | 15.5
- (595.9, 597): 0.00 nm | 15.4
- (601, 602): -0.01 nm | 15.4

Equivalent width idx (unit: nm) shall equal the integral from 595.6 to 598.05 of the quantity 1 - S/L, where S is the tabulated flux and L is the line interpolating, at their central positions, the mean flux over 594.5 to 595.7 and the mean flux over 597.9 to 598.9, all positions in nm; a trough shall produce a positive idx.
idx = 0.014 nm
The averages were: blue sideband 15.7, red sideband 15.6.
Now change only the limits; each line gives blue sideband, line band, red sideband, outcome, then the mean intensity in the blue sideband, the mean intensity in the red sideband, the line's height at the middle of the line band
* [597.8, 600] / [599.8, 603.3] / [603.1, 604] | 0.01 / 15.5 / 15.3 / 15.4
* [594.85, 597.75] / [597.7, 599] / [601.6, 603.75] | -0.01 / 15.6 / 15.4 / 15.5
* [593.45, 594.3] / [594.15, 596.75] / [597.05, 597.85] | 0.01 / 15.6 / 15.7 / 15.6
